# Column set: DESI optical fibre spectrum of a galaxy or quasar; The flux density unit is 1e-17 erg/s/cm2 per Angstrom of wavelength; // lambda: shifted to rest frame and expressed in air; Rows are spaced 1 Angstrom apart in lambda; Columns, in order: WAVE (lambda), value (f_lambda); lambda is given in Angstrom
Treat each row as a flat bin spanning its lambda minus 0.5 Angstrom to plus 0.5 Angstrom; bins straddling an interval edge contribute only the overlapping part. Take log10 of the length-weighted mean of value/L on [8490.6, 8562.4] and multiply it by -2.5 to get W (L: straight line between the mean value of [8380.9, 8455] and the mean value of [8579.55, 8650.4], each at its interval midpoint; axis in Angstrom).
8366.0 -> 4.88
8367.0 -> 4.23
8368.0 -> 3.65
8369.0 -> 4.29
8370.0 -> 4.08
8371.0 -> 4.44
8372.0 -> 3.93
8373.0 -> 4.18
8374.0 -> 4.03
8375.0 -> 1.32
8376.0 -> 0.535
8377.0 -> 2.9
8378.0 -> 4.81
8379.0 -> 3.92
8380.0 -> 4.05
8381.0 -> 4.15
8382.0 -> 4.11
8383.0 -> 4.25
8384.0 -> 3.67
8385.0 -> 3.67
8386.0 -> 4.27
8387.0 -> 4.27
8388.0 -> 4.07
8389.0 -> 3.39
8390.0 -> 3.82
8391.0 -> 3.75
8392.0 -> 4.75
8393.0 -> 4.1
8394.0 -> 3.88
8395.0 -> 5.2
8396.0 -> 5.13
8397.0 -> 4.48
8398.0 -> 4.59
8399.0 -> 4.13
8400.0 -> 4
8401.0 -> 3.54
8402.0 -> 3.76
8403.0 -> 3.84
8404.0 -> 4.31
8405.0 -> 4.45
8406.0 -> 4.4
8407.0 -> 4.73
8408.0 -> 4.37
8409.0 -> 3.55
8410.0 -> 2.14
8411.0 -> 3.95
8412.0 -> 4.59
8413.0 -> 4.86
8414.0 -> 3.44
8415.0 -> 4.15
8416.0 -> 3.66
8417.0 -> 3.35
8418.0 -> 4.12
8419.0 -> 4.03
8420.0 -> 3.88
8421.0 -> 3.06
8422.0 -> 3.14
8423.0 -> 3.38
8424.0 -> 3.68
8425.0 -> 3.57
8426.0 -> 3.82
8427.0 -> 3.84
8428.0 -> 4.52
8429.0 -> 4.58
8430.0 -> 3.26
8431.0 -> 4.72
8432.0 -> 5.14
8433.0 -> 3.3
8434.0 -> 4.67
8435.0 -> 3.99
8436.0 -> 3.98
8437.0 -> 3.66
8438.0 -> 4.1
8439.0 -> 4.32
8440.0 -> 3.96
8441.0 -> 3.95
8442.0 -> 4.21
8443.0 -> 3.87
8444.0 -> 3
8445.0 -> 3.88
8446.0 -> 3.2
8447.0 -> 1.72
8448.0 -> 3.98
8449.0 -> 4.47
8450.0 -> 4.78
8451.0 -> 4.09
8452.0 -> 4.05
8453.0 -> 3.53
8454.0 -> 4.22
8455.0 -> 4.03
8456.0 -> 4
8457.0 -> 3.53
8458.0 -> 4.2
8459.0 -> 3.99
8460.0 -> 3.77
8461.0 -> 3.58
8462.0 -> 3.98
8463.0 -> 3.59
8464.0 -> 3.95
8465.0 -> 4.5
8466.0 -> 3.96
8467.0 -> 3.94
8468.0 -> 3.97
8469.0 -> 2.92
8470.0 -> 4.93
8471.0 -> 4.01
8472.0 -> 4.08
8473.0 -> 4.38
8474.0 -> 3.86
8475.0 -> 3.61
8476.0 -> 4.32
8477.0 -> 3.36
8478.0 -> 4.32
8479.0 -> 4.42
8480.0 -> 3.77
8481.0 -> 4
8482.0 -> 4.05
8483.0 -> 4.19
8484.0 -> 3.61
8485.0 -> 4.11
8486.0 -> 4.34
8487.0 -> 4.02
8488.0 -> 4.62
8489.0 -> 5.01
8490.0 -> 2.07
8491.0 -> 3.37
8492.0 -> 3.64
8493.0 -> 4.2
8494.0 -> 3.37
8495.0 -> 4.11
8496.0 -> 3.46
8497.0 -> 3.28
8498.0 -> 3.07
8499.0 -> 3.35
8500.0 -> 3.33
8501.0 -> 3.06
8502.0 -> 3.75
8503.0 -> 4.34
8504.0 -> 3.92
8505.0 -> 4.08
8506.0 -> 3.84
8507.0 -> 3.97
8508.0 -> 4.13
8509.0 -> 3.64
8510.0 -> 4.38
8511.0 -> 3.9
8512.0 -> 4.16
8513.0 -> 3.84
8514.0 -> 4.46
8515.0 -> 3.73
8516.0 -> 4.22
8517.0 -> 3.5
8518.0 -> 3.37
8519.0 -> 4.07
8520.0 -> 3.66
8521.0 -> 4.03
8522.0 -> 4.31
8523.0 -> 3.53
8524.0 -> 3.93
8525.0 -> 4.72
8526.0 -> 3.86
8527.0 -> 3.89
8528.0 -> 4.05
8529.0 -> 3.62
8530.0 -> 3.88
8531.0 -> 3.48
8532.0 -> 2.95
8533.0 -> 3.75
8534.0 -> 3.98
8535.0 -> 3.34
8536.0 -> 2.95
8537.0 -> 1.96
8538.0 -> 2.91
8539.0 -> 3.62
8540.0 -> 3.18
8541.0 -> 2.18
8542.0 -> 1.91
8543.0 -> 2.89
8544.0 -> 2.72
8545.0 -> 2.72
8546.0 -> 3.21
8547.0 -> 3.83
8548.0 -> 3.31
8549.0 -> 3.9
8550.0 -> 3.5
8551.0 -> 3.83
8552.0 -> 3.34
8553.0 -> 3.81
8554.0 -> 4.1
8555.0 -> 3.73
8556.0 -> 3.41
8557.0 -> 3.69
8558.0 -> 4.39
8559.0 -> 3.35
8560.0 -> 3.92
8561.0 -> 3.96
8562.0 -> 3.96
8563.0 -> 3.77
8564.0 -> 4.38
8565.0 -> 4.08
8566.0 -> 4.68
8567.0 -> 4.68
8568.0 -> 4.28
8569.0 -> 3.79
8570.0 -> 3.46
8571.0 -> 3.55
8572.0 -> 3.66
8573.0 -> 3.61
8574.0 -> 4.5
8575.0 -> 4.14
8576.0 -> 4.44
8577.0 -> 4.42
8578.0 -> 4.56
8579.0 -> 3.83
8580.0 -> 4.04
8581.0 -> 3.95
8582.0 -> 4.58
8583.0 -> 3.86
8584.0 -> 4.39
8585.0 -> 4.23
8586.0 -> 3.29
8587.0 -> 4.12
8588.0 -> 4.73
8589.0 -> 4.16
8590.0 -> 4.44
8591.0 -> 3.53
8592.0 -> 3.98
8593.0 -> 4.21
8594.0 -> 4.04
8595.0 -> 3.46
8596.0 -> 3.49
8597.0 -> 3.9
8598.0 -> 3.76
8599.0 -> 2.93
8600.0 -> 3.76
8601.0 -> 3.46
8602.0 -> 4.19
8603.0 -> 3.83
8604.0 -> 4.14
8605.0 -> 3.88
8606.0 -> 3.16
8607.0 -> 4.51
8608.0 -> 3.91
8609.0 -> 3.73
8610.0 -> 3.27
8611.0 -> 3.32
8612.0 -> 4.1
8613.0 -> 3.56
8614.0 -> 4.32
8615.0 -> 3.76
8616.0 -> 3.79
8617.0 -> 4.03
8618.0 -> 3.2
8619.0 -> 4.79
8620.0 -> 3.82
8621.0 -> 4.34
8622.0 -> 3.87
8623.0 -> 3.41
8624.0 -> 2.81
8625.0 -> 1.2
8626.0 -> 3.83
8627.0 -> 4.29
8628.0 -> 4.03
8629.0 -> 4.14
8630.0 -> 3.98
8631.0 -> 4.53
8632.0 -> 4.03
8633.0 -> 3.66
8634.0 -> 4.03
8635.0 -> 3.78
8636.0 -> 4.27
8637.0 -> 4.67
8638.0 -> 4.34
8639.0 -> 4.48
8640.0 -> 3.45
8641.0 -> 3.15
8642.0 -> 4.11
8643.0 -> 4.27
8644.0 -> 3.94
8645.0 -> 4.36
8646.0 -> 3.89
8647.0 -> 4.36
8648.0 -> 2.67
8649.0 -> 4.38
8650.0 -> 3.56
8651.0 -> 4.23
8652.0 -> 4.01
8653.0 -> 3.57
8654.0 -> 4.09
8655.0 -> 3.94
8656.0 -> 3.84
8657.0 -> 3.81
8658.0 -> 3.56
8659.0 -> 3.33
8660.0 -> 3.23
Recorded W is 0.087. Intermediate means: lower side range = 3.98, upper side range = 3.88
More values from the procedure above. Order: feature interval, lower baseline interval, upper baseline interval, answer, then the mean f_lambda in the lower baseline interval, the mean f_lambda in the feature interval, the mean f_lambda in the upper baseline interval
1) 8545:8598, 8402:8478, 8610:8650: -0.02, 3.92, 3.94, 3.86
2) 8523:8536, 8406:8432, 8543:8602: 0.04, 3.89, 3.75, 3.87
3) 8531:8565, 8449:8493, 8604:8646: 0.15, 3.98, 3.42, 3.86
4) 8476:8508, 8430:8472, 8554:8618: 0.03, 3.94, 3.82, 3.93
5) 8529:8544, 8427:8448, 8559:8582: 0.29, 3.9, 3.08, 4.07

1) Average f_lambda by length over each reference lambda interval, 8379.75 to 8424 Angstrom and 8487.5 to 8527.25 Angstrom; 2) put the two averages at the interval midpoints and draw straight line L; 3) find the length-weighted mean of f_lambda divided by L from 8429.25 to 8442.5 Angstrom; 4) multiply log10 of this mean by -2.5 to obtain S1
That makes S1 -0.04 mag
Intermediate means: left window 4.01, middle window 4.11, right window 3.83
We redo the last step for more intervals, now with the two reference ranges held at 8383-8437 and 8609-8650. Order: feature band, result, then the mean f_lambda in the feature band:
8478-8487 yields -0.03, 4.07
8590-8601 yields 0.04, 3.73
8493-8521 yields 0.04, 3.79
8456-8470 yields 0.03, 3.88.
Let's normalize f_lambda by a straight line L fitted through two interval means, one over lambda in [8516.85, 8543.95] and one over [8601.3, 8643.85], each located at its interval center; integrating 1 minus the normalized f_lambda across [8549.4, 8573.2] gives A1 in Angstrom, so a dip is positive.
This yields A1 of -1.9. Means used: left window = 3.45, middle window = 3.88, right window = 3.86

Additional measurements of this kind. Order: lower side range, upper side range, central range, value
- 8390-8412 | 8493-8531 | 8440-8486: 0.7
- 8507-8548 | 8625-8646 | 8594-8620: 0.7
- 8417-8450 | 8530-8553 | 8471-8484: -1.6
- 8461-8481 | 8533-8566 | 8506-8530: -1.9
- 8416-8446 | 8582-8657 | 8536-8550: 3.3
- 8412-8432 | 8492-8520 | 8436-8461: 0.1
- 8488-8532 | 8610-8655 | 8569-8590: -1.3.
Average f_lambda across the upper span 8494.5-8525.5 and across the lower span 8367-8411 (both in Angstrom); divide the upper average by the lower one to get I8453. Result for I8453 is 1.0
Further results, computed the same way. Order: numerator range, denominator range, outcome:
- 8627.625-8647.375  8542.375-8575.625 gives 1.08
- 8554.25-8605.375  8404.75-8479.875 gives 1.01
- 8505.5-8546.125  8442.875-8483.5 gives 0.92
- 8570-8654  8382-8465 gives 0.98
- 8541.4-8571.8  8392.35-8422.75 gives 0.91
